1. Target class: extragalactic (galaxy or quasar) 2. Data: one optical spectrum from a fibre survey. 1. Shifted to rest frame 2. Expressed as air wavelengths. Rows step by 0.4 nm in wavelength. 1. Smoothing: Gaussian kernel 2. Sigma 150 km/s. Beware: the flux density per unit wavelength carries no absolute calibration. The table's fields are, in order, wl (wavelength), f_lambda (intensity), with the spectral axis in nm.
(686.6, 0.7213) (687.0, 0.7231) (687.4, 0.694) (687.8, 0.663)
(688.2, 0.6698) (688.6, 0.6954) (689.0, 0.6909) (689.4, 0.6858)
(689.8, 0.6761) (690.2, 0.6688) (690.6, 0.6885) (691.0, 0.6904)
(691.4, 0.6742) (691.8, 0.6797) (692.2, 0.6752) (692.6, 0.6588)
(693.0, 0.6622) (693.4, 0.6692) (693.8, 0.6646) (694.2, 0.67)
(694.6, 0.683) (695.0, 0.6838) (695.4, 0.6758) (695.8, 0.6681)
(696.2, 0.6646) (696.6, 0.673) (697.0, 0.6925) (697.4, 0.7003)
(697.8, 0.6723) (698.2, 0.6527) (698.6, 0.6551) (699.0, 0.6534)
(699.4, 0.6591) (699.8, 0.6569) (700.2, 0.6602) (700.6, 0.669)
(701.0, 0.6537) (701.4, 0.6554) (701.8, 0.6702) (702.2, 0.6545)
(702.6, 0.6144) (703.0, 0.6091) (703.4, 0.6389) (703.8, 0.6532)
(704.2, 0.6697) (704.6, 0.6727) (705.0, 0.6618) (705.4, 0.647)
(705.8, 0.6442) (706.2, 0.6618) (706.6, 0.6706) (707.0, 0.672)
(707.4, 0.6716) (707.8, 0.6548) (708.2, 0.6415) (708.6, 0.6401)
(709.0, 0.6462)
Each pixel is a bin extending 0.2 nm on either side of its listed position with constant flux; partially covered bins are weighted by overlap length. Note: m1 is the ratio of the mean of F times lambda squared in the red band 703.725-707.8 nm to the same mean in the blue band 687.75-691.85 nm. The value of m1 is 1.02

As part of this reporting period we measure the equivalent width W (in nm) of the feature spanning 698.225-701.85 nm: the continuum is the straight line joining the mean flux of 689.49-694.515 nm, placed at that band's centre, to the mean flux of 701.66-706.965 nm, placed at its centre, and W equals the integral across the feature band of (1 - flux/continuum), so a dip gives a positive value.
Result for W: 0.01 nm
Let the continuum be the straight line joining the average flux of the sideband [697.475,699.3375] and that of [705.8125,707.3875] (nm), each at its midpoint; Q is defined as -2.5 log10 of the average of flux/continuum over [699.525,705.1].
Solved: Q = 0.02 mag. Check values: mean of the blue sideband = 0.661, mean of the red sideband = 0.666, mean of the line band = 0.653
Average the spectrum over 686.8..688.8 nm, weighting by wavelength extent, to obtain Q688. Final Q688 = 0.689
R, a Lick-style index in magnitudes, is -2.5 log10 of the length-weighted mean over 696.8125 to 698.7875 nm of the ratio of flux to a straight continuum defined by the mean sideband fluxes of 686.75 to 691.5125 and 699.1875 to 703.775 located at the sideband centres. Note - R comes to -0.02 mag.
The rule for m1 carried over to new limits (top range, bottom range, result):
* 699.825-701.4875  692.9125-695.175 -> 1.00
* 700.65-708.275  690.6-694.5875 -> 1.01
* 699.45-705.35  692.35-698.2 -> 0.99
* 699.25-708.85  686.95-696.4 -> 1.00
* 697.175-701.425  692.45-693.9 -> 1.02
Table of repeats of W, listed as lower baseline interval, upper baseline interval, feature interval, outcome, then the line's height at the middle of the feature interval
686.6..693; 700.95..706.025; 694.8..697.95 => -0.06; 0.667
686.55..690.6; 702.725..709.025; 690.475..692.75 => 0.01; 0.682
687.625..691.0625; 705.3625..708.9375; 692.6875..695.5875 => 0.01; 0.674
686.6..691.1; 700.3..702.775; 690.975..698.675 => -0.02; 0.671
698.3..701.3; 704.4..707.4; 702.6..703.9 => 0.06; 0.66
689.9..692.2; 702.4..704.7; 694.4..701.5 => -0.10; 0.659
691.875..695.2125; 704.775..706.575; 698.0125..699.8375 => 0.02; 0.664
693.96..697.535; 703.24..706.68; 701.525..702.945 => 0.04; 0.664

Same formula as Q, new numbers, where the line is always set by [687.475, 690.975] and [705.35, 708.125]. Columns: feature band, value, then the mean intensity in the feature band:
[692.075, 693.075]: 0.02 mag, 0.665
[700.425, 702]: 0.01 mag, 0.662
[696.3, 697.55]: -0.02 mag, 0.686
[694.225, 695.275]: -0.01 mag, 0.681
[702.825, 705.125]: 0.02 mag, 0.651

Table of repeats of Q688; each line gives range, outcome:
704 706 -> 0.659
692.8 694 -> 0.665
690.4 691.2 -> 0.689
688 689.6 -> 0.685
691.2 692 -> 0.677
